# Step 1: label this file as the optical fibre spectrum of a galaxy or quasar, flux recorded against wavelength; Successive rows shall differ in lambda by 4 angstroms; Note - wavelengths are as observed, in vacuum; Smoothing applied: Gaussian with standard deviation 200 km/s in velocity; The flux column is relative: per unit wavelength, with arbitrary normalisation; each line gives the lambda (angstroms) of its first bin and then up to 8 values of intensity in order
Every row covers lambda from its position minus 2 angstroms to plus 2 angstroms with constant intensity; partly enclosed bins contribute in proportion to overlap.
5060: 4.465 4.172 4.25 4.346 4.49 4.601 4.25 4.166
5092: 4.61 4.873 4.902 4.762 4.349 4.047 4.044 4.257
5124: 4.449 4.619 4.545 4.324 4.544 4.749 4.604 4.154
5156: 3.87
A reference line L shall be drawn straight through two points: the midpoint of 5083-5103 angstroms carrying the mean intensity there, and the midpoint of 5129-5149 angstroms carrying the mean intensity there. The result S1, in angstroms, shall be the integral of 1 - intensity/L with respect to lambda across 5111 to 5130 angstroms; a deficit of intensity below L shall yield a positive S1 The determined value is 1.1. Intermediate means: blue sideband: 4.59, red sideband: 4.55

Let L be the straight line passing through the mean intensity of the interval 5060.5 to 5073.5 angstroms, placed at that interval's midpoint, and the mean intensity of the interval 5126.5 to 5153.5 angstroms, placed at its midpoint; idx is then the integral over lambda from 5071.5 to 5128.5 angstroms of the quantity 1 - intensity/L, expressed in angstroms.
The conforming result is -0.89 angstroms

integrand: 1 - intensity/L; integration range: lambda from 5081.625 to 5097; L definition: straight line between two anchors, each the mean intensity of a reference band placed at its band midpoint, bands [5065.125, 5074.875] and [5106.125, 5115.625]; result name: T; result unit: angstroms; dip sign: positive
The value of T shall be -0.8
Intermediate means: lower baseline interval 4.3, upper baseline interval 4.17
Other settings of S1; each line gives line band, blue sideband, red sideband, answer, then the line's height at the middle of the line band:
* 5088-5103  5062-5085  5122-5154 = -1.04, 4.4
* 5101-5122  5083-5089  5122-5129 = 0.41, 4.41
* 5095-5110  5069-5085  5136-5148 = -0.76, 4.49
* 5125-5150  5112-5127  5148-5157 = -2.14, 4.2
